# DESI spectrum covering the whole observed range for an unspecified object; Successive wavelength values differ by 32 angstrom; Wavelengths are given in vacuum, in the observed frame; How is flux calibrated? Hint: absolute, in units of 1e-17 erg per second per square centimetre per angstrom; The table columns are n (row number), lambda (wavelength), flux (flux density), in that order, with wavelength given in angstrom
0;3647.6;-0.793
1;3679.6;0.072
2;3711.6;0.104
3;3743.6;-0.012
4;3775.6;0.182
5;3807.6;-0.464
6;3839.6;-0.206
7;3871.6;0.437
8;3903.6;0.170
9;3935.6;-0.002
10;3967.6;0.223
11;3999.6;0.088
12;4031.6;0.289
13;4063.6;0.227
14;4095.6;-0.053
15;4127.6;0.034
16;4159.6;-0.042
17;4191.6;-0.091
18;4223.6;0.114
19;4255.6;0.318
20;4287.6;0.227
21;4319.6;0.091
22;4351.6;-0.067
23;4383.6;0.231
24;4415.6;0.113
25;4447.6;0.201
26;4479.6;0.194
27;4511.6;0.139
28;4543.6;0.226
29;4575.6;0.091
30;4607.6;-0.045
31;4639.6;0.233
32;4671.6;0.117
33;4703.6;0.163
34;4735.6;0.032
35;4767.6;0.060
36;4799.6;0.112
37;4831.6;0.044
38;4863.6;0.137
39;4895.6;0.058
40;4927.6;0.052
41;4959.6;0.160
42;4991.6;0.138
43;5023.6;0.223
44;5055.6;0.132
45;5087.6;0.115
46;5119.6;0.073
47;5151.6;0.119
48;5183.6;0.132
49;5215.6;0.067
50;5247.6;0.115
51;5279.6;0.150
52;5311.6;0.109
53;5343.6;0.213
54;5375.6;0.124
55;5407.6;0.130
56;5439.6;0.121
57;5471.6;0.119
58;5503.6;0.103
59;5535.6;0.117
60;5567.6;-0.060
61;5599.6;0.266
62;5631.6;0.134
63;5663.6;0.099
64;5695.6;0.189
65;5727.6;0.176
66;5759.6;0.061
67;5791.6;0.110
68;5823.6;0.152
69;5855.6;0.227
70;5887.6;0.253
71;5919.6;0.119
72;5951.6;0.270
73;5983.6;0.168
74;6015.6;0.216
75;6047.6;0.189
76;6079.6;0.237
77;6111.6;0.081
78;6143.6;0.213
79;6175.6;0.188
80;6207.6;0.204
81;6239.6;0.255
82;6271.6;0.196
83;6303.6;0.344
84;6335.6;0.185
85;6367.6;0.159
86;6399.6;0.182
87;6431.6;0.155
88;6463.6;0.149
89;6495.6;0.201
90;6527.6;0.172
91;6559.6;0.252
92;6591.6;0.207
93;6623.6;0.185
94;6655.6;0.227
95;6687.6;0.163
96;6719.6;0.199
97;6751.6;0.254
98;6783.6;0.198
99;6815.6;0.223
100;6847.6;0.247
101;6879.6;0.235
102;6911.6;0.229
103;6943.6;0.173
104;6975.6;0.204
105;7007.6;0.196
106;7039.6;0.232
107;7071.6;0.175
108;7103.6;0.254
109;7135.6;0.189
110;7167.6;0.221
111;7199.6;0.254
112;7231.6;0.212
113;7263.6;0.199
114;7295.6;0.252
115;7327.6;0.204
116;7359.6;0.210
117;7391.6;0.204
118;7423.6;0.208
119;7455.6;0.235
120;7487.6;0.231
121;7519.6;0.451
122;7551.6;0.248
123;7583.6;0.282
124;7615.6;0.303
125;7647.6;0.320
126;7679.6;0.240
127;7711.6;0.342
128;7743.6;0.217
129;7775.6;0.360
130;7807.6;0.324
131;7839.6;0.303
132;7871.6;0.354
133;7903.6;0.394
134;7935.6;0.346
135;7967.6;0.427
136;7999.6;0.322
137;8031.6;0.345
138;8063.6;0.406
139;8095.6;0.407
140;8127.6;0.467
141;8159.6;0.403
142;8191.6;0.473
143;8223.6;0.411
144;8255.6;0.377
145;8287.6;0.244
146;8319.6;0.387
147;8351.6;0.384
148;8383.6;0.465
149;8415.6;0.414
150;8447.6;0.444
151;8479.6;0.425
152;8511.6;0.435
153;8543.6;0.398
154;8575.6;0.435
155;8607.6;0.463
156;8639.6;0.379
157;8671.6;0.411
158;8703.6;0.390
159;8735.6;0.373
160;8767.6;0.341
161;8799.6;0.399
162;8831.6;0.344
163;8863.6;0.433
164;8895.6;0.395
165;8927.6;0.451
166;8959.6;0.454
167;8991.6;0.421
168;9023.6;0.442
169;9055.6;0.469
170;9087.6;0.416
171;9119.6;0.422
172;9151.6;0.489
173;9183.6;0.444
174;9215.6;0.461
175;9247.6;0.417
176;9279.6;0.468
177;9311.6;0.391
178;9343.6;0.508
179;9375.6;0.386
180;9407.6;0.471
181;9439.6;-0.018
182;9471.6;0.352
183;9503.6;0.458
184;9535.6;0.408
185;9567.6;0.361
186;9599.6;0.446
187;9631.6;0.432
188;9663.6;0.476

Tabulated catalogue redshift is 1.018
